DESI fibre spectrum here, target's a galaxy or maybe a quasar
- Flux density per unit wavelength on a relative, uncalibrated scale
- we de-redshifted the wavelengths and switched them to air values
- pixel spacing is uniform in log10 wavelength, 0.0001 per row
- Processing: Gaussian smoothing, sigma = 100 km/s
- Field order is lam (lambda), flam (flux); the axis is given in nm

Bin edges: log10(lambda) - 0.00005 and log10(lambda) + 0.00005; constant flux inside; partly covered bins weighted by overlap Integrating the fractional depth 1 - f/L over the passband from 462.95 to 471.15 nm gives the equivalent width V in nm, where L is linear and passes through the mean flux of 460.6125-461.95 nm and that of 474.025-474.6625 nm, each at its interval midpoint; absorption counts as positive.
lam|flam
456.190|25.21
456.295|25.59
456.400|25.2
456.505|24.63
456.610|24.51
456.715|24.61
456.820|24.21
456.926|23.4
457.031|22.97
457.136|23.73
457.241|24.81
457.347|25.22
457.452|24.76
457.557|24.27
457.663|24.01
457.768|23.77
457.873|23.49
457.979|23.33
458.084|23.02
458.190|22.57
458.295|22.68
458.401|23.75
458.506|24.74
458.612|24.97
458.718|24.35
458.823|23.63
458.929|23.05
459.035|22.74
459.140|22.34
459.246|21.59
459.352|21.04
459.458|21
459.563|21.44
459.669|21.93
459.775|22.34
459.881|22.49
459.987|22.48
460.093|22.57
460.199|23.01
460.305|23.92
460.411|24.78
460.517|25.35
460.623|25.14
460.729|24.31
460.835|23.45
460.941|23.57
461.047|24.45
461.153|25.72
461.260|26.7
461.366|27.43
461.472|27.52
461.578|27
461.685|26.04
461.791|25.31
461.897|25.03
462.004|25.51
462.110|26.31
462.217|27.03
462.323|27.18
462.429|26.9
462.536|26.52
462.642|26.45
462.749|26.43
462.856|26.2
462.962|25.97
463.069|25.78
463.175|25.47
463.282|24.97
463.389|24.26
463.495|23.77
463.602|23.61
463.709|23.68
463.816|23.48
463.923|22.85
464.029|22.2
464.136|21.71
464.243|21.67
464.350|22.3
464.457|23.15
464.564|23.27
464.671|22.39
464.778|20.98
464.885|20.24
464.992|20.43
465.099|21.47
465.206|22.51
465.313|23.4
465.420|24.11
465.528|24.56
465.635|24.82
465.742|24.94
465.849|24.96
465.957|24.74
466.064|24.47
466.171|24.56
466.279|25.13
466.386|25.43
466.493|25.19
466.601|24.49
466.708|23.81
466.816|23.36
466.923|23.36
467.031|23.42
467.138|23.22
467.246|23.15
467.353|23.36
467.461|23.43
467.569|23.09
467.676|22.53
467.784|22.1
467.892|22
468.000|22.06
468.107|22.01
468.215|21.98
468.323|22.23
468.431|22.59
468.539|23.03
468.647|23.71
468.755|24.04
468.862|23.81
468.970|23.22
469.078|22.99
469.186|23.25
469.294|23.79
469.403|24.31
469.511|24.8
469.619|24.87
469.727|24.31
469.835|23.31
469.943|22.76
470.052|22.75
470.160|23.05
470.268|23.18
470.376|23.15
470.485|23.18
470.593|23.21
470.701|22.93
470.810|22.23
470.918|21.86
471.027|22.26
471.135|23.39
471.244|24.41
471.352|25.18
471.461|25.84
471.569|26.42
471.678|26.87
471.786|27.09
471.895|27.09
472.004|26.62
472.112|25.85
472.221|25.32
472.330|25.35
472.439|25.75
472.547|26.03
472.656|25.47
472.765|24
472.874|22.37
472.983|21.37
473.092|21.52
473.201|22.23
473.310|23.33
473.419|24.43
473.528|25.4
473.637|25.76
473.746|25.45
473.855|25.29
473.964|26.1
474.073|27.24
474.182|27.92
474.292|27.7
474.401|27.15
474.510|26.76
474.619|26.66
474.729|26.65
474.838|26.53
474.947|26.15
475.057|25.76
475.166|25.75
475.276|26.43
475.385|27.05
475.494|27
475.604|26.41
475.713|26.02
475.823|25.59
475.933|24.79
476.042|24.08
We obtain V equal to 0.921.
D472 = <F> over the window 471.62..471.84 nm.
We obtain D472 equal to 27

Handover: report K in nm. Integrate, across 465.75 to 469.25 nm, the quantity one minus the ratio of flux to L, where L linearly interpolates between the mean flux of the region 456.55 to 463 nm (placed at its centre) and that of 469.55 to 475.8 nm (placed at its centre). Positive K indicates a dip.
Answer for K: 0.18 nm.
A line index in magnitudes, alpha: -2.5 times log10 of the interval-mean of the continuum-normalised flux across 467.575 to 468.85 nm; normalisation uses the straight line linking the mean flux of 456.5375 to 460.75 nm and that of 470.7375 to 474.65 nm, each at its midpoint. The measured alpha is 0.09 mag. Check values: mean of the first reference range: 23.5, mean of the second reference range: 25.1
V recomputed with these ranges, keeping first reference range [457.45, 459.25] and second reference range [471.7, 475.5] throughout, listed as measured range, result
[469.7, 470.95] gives 0.11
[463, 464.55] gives 0.05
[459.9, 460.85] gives 0.00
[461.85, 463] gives -0.11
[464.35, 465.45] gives 0.10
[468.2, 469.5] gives 0.08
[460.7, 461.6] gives -0.06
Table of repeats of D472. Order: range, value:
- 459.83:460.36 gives 22.9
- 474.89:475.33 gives 26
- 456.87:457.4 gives 24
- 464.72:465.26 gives 21.2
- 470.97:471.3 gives 23.4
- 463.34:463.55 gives 24.1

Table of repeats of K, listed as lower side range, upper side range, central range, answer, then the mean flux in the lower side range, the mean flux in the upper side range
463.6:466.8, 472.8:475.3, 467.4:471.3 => 0.19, 23.3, 25.4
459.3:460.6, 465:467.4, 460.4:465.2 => -0.25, 22.8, 24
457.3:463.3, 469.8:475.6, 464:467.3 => 0.18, 24.4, 25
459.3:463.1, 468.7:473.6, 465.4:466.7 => -0.01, 24.8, 24.1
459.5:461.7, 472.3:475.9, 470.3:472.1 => 0.06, 24.3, 25.5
